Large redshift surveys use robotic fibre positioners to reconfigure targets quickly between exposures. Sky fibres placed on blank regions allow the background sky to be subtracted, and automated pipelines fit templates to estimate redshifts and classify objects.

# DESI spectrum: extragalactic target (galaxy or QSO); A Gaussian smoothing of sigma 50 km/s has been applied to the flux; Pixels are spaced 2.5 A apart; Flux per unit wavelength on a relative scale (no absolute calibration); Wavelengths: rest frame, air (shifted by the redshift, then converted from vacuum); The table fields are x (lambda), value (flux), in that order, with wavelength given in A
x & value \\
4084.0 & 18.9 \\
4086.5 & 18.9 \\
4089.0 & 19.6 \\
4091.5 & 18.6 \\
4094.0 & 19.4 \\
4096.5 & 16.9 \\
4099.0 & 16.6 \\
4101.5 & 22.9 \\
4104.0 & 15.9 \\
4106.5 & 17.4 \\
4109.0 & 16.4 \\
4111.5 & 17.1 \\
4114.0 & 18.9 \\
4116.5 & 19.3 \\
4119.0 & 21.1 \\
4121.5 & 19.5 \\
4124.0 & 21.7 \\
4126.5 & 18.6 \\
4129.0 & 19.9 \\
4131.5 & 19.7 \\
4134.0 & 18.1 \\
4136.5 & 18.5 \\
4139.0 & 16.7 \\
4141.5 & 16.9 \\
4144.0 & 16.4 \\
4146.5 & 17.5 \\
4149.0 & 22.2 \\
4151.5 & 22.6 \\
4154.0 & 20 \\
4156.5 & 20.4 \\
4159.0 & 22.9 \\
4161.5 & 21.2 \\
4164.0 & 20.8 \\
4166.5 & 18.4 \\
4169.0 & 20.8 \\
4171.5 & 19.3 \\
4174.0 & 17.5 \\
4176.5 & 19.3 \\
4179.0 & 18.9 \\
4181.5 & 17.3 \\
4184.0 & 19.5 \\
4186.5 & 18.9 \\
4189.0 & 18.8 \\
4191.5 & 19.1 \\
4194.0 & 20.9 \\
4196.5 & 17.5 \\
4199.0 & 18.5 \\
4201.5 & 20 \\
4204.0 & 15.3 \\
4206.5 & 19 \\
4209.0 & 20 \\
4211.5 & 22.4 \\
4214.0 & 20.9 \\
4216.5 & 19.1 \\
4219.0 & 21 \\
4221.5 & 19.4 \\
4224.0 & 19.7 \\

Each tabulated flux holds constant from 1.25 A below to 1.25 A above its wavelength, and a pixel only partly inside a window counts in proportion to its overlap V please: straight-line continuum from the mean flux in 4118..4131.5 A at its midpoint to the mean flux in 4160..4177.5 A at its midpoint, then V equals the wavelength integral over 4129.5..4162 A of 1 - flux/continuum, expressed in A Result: 0.7 A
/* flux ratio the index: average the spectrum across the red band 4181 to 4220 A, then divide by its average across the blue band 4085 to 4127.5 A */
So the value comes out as 1.03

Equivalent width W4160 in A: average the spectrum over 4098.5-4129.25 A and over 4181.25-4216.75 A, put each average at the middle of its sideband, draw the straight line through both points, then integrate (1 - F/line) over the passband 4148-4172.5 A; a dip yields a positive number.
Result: -2.3 A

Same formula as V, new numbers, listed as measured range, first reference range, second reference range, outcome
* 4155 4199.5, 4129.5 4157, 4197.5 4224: -0.5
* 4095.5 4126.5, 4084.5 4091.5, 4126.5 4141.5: 0.2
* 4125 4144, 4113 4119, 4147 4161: 2.0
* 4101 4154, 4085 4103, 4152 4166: 2.9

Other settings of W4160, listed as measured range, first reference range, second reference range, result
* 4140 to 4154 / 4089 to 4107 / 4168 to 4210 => -0.40 A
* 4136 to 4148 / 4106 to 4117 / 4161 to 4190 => 0.78 A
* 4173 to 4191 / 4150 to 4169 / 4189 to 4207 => 0.85 A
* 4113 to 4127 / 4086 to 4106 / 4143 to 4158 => -0.56 A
